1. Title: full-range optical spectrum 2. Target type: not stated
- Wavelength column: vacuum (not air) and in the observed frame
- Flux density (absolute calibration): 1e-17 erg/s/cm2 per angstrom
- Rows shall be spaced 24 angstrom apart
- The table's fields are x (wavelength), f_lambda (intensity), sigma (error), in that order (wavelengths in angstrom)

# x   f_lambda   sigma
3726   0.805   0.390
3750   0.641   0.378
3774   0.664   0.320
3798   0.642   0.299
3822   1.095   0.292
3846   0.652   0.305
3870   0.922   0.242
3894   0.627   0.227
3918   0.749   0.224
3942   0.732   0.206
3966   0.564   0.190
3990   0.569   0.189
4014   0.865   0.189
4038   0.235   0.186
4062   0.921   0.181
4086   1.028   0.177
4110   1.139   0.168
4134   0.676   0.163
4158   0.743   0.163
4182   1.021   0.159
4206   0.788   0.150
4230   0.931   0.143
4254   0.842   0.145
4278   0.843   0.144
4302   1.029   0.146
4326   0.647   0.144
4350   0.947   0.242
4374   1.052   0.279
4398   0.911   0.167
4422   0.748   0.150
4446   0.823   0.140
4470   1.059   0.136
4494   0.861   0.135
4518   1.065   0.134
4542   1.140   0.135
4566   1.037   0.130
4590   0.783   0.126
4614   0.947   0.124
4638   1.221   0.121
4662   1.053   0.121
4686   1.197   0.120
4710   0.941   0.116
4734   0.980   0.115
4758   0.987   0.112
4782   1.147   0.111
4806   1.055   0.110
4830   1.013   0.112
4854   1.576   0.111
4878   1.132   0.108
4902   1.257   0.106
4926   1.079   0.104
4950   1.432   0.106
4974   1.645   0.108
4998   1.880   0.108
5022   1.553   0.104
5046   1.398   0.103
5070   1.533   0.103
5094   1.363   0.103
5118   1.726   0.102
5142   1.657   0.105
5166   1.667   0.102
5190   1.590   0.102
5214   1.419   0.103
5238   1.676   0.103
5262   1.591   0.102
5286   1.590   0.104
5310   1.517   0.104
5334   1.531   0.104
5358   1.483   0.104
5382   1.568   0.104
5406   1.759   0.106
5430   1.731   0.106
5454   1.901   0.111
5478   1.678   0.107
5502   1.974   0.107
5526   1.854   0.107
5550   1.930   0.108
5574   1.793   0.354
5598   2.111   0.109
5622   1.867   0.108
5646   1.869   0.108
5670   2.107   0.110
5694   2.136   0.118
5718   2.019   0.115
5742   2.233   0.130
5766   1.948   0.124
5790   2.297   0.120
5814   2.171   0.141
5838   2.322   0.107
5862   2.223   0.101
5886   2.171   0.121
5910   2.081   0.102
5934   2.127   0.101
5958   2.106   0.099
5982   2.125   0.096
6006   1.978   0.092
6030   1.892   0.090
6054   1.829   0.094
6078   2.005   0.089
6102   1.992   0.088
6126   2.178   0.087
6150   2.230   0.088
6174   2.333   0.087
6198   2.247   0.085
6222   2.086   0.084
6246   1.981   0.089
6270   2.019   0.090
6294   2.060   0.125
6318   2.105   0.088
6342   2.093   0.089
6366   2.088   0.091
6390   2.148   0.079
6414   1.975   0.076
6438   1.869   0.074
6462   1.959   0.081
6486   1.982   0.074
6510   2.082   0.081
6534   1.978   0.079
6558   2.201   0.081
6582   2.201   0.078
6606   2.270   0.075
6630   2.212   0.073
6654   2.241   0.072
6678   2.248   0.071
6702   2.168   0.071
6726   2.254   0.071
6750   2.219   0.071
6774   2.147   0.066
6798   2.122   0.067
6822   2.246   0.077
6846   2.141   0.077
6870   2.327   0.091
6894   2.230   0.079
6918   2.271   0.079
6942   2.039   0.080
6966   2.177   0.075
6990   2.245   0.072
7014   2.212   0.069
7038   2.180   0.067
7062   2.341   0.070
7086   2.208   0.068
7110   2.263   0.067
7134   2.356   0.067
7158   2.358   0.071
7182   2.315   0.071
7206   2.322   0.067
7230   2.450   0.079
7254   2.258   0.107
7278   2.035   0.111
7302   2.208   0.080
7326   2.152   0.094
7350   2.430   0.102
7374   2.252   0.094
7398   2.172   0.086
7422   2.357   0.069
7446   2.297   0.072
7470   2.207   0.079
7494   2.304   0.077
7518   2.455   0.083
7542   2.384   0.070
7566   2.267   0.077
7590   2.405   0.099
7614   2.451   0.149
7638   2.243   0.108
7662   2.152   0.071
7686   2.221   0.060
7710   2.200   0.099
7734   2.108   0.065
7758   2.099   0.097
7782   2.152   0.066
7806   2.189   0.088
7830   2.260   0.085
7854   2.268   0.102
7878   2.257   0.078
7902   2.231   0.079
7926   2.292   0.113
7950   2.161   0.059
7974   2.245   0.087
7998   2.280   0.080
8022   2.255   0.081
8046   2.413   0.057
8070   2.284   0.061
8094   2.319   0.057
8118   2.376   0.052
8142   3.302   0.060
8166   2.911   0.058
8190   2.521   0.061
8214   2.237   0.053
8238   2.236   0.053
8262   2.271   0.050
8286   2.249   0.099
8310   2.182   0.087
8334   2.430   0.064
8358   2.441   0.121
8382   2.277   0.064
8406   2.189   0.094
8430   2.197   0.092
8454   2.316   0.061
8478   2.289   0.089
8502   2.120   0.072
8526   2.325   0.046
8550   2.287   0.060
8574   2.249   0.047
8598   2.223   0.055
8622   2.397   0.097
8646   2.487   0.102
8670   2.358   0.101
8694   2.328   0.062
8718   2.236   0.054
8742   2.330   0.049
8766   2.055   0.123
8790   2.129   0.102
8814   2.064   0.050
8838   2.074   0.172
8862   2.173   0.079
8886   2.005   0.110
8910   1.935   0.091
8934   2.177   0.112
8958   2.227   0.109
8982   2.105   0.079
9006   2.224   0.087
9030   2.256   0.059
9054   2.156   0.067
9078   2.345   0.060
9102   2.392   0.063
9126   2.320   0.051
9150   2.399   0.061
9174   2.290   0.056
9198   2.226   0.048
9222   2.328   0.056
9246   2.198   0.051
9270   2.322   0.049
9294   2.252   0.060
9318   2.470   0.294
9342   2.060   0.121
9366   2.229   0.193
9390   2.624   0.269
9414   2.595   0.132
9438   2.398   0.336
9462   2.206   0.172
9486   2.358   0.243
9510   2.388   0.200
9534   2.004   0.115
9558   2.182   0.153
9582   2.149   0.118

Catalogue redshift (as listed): 0.24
